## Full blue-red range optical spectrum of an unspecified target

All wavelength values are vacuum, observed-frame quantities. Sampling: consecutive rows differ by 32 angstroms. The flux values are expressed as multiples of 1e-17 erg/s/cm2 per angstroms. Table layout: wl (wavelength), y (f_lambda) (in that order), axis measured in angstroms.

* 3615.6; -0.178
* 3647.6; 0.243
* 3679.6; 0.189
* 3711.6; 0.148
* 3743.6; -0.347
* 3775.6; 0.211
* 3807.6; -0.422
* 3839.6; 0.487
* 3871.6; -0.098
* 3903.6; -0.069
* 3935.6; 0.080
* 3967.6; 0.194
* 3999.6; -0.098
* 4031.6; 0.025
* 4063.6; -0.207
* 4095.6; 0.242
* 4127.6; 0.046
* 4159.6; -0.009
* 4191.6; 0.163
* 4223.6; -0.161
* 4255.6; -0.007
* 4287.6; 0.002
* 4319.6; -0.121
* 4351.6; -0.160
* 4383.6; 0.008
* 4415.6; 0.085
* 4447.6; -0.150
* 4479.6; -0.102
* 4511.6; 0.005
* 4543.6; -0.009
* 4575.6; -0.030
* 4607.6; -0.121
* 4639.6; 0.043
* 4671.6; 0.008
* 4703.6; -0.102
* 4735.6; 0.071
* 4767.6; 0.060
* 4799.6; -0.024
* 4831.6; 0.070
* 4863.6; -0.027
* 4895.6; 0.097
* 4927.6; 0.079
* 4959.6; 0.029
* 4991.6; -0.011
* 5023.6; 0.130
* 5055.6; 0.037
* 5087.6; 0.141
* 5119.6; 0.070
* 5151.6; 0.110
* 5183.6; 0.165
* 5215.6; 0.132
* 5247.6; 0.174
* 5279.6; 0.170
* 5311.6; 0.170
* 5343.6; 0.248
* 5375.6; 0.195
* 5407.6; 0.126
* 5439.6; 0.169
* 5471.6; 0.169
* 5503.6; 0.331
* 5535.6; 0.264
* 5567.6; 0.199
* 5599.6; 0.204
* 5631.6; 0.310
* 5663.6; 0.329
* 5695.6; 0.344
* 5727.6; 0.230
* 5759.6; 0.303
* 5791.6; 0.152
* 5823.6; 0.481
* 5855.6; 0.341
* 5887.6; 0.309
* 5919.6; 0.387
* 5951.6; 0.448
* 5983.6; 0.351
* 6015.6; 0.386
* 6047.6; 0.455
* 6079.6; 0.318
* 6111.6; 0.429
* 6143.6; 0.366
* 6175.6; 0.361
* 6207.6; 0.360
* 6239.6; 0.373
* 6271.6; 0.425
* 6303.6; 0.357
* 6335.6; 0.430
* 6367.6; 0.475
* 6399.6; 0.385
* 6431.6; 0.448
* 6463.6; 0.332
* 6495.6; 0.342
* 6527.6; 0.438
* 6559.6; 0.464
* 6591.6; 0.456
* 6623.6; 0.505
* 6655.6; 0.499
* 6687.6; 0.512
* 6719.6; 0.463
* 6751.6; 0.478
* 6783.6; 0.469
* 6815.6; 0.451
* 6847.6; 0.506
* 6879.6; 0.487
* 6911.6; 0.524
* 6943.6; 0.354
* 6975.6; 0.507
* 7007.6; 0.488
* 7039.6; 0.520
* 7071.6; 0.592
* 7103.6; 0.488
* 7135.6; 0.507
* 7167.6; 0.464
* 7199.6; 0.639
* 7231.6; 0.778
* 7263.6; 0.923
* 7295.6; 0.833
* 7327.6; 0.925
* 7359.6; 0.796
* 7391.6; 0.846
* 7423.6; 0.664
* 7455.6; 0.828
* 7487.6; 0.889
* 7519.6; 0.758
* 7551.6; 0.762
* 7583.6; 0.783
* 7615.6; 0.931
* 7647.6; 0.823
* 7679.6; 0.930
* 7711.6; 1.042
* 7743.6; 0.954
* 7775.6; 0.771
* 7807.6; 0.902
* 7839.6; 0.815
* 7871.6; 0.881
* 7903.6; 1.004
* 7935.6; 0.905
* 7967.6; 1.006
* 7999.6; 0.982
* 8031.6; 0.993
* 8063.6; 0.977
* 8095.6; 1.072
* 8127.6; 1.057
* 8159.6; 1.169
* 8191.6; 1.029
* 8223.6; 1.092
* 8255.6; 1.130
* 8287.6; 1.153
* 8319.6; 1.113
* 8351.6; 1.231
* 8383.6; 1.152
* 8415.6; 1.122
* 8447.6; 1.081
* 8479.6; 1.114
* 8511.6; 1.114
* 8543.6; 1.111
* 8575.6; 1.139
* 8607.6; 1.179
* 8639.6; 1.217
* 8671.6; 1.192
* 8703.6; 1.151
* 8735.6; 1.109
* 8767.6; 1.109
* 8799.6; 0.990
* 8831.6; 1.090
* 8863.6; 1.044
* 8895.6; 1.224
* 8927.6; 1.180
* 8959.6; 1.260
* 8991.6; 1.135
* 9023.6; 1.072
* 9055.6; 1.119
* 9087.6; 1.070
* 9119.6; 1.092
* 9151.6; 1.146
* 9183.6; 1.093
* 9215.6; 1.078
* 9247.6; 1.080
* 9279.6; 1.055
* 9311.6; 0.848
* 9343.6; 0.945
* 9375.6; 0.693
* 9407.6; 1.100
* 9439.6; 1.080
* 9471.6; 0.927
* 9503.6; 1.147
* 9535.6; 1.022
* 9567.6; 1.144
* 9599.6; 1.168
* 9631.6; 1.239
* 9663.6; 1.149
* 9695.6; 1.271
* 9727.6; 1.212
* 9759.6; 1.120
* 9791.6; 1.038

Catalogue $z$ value 0.81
